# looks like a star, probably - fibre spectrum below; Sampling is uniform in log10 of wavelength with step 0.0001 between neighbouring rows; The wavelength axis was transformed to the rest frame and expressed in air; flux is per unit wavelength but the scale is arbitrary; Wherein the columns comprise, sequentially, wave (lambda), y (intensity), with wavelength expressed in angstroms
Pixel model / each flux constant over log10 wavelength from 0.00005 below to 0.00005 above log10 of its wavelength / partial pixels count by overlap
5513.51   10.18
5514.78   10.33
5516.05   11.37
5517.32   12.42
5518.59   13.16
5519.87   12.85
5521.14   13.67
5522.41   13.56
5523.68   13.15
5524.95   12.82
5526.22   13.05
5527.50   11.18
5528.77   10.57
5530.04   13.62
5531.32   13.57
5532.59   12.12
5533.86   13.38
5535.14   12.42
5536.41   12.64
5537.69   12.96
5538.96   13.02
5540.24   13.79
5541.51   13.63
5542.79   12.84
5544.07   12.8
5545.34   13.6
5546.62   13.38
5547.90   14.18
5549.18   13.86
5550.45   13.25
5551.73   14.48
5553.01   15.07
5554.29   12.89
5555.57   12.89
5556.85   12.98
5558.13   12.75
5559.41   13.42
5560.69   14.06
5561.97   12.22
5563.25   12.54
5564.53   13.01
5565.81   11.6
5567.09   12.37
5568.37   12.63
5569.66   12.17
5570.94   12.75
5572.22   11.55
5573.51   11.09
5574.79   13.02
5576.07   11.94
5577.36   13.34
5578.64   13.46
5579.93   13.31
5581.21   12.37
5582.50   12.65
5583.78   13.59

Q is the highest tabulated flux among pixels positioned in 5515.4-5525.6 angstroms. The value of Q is 13.67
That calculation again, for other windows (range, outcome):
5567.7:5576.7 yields 13.02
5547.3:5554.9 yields 15.07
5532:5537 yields 13.38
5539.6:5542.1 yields 13.79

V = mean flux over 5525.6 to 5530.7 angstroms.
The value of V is 12.1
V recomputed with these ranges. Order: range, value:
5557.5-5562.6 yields 13.1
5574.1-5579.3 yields 12.9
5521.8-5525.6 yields 13.2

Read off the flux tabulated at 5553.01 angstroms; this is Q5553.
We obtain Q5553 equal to 15.07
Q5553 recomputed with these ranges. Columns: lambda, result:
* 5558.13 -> 12.75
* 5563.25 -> 12.54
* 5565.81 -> 11.6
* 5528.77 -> 10.57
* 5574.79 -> 13.02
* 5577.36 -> 13.34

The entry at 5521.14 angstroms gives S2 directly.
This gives 13.67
